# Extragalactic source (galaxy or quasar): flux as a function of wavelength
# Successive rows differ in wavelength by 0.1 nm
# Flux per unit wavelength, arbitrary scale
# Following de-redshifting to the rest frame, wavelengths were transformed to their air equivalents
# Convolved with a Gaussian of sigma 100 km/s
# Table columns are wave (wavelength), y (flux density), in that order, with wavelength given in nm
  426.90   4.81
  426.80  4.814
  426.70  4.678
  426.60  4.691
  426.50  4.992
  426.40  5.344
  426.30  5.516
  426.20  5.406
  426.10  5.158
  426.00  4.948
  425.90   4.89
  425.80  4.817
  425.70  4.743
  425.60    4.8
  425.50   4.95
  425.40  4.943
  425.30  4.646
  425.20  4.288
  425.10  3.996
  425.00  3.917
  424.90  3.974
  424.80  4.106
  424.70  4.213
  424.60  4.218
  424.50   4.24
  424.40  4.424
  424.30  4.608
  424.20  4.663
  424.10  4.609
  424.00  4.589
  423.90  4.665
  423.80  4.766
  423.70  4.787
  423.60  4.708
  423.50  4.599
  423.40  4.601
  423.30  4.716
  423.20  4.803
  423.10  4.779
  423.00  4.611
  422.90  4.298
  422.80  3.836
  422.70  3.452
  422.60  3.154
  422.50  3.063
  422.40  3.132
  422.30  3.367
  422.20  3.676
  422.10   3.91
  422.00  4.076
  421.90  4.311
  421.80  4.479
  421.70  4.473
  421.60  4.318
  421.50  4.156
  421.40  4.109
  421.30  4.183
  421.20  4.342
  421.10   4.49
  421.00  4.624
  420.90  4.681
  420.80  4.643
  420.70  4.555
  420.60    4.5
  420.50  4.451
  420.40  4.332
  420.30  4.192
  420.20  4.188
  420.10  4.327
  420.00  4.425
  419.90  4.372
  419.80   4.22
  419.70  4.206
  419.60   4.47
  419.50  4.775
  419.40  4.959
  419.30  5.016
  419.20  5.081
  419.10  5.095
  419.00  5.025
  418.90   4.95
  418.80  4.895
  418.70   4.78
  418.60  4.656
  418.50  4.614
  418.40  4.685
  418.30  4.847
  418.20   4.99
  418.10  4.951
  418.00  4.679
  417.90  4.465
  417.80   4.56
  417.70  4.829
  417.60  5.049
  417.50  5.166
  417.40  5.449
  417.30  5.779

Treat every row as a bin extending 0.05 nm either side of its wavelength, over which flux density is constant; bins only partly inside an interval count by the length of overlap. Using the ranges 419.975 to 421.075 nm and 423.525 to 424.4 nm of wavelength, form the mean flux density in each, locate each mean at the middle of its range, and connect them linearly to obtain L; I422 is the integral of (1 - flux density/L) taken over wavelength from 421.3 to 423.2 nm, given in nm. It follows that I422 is 0.24 nm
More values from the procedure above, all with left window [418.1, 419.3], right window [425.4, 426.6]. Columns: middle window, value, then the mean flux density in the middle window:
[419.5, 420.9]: 0.15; 4.4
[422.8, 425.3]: 0.27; 4.46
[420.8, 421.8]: 0.11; 4.39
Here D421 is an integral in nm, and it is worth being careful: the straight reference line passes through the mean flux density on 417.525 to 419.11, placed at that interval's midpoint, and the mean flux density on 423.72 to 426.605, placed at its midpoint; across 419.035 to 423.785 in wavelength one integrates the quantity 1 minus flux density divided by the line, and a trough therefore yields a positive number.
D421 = 0.41 nm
